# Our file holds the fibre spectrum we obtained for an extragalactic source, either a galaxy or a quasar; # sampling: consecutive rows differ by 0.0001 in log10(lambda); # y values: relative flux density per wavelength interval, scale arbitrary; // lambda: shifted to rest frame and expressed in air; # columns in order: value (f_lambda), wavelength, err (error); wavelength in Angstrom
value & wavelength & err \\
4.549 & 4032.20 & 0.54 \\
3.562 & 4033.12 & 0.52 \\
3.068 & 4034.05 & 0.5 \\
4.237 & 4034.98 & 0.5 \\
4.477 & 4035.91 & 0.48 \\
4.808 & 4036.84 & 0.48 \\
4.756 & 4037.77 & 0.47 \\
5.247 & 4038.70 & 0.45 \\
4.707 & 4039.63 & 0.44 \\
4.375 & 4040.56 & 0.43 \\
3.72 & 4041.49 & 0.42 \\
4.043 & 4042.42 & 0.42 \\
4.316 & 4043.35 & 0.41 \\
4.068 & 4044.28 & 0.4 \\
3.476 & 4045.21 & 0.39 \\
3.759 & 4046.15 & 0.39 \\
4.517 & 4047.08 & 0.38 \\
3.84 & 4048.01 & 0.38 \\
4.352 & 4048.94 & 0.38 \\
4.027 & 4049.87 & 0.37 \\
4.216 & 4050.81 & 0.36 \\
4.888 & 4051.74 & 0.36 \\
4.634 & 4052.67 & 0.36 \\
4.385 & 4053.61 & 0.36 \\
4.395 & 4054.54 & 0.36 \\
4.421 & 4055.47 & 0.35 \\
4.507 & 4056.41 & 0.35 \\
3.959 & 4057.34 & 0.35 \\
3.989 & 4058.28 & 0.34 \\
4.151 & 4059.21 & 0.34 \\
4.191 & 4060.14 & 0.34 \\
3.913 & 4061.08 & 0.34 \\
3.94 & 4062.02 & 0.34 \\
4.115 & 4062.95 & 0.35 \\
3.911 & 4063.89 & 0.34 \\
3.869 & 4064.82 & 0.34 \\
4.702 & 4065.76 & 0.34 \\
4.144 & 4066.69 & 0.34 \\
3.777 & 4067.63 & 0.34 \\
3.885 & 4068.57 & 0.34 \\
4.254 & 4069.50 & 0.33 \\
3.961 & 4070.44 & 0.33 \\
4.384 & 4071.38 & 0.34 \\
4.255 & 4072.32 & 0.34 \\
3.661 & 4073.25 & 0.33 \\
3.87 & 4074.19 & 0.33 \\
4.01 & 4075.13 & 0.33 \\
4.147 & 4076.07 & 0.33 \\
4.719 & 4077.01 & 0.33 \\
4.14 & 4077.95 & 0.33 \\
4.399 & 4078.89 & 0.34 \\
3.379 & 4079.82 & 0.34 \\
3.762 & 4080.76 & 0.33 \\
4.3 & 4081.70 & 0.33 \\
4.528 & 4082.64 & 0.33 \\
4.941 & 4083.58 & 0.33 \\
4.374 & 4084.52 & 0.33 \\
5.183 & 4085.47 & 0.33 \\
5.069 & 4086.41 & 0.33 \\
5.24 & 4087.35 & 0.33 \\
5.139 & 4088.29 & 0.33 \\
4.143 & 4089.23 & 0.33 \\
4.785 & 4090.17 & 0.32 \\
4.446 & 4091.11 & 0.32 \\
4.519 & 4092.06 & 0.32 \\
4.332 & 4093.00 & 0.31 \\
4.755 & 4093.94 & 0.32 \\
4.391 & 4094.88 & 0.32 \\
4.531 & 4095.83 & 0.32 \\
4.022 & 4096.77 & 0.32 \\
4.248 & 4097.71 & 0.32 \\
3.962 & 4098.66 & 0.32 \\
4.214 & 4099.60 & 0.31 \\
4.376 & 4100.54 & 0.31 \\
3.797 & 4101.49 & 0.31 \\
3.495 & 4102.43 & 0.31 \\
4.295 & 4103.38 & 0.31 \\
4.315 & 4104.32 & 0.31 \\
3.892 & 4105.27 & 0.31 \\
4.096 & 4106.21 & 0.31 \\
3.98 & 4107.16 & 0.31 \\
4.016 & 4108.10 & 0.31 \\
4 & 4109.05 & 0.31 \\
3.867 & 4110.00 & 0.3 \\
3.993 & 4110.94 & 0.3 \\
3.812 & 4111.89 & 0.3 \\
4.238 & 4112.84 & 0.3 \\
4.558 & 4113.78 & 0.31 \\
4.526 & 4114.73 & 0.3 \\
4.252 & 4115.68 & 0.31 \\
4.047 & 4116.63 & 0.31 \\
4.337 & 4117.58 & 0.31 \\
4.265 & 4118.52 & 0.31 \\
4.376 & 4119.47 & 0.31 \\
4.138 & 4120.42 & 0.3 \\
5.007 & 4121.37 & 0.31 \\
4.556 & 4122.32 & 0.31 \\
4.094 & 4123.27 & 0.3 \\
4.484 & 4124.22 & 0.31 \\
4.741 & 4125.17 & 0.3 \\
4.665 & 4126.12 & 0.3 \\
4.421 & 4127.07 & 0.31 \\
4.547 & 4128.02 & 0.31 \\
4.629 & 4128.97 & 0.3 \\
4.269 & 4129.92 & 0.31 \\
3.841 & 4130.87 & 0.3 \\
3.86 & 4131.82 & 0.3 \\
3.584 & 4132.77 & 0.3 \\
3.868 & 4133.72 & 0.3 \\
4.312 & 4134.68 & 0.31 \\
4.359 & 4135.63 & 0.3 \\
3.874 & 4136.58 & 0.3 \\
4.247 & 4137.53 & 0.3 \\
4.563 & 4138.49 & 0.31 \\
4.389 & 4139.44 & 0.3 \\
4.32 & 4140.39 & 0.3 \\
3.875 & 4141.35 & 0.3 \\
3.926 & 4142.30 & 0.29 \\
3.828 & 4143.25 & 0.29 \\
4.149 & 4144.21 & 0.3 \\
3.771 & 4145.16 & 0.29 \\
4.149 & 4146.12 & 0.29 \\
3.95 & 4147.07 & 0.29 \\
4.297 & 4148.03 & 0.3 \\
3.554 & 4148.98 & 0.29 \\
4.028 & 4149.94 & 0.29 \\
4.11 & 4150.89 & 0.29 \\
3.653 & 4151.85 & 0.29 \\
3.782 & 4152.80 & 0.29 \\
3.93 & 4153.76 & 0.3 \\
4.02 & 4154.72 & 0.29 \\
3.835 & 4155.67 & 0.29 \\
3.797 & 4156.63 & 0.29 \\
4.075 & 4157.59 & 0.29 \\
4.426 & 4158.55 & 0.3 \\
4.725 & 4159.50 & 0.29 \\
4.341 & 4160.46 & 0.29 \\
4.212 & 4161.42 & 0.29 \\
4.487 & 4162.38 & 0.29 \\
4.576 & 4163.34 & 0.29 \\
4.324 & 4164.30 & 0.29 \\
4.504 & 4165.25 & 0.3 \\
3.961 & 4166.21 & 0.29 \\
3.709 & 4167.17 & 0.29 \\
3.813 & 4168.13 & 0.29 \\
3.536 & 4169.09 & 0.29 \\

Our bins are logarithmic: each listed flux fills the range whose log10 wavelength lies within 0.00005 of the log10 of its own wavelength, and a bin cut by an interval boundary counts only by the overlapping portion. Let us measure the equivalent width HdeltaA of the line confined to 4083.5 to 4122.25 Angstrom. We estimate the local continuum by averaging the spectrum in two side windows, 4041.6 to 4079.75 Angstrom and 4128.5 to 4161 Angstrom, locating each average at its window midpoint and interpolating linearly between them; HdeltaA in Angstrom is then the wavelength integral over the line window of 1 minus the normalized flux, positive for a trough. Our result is -2.2 Angstrom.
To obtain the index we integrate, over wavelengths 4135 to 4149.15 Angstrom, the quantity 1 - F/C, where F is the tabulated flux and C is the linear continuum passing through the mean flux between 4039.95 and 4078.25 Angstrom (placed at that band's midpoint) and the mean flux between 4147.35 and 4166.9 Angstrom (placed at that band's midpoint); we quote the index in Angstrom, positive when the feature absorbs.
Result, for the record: 0.1 Angstrom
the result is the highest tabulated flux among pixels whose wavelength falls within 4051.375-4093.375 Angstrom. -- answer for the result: 5.24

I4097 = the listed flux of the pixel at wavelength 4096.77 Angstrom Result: 4.022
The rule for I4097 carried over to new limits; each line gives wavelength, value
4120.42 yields 4.138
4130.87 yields 3.841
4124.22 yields 4.484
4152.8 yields 3.782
